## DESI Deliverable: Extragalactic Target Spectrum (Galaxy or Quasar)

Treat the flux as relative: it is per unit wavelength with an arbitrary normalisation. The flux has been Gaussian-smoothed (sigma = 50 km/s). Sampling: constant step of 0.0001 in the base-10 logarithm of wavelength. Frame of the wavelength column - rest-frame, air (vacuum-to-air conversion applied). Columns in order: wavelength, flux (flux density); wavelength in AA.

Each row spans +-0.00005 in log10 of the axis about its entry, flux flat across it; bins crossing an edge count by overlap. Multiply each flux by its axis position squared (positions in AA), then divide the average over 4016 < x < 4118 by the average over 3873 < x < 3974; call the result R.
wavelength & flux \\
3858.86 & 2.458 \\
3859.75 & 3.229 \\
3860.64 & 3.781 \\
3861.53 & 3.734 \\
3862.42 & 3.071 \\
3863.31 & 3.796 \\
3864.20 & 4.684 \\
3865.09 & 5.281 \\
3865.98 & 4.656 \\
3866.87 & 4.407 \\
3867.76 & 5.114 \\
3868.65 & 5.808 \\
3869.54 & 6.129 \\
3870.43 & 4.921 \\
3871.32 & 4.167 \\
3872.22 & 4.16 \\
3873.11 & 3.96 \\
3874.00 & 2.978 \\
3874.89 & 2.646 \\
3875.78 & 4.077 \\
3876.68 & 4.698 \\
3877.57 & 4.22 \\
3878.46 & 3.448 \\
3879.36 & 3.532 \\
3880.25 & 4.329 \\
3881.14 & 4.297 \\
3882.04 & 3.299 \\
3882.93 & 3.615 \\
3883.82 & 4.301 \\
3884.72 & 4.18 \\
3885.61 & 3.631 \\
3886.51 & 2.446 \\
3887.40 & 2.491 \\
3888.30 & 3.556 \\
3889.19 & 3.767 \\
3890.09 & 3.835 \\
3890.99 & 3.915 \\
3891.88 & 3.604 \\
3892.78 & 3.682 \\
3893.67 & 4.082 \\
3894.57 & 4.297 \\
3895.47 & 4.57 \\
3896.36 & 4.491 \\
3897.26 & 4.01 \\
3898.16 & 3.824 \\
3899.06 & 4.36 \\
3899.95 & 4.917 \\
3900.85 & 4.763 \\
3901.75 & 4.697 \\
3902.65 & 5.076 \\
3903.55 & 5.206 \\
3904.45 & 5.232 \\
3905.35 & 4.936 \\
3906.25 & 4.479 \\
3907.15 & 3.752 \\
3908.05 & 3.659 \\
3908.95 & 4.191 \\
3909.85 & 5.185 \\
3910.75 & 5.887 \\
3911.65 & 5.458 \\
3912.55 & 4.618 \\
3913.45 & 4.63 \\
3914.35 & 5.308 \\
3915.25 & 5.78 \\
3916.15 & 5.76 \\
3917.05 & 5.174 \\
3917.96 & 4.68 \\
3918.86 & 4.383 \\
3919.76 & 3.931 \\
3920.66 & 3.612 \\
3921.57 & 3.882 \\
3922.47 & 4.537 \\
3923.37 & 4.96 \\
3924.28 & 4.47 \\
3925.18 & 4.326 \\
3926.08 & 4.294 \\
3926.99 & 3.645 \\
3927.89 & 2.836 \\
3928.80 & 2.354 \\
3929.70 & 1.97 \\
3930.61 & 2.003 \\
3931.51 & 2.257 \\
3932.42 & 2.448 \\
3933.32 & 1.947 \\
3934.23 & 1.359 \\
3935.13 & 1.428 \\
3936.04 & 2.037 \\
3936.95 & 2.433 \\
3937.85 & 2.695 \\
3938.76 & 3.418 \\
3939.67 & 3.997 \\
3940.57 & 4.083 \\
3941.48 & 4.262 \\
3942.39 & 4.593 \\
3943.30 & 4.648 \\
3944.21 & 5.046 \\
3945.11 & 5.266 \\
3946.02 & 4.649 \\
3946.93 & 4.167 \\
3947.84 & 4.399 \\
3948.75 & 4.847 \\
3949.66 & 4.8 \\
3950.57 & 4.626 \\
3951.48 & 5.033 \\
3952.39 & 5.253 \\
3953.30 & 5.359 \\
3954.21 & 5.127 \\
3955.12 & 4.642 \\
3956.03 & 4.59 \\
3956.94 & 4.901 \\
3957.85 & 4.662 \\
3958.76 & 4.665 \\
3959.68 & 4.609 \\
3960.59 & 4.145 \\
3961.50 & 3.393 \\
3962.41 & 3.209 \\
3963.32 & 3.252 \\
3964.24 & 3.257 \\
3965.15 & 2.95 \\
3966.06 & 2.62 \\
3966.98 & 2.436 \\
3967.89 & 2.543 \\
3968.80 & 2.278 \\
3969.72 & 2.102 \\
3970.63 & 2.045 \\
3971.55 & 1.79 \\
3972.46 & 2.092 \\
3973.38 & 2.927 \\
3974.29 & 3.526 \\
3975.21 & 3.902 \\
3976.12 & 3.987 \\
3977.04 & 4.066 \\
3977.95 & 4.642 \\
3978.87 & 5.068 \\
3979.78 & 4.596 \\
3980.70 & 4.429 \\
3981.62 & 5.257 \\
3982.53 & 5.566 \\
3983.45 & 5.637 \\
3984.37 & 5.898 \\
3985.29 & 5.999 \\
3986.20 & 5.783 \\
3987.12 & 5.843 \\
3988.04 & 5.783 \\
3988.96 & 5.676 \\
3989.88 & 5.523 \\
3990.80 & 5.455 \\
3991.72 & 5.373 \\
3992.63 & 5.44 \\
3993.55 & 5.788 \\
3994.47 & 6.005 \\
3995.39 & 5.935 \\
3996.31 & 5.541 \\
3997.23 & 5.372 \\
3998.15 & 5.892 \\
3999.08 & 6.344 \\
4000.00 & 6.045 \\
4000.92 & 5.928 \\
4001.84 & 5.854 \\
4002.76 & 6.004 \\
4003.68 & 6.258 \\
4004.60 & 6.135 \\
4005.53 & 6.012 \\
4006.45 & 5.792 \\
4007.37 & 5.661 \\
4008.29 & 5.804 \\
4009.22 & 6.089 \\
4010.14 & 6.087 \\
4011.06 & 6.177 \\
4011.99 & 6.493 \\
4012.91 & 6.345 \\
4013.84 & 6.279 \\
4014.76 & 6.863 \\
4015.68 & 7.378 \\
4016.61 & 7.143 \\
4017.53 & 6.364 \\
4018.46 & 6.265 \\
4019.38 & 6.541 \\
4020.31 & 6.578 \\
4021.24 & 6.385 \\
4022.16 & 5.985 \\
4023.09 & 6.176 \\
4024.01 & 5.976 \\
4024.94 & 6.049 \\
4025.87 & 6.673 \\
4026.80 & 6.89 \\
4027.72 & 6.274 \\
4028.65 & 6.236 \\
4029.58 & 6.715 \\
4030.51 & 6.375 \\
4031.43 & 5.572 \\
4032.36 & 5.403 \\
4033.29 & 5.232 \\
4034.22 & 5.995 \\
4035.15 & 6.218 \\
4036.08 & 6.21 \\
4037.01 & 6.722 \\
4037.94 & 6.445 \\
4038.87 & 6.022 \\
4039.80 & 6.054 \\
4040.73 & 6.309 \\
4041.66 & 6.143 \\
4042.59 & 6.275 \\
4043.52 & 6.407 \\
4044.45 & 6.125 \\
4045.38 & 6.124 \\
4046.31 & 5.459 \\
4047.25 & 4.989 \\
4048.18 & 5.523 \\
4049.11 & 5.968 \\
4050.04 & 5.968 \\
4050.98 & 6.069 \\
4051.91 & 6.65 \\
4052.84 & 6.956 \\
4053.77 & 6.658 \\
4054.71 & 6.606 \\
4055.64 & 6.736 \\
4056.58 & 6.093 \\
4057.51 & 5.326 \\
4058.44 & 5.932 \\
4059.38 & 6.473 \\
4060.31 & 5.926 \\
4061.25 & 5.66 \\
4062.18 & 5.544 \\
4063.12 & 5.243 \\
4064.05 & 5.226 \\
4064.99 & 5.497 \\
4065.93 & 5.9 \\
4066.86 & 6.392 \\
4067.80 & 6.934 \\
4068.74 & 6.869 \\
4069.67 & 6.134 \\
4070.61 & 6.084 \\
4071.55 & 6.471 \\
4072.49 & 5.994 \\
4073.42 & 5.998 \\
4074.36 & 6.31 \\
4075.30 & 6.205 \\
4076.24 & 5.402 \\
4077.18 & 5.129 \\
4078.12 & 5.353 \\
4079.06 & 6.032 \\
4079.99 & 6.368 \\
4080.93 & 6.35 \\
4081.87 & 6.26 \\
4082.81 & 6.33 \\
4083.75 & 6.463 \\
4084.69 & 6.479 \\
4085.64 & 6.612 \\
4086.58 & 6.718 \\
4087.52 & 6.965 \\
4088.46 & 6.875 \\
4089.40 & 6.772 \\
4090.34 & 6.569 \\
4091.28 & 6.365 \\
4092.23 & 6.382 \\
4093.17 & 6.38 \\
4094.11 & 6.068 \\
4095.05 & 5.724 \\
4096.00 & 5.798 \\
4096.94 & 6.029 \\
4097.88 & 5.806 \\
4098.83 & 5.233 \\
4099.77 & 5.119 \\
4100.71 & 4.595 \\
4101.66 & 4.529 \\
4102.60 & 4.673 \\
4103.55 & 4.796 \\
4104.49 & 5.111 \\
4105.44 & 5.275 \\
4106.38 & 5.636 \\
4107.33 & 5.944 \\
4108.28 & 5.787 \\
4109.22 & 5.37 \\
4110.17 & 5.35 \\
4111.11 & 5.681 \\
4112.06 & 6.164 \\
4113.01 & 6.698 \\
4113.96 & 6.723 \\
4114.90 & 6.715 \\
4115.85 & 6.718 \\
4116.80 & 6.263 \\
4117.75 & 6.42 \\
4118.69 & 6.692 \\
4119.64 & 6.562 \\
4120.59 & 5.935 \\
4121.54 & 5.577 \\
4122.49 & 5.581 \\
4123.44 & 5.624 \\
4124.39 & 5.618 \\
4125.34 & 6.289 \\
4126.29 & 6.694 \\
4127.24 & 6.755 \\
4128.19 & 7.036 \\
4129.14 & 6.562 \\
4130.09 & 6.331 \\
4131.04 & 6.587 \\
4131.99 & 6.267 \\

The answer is 1.67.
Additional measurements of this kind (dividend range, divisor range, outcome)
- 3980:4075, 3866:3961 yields 1.54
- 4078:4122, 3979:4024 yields 1.06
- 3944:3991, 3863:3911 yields 1.06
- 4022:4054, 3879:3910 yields 1.60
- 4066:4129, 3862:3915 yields 1.57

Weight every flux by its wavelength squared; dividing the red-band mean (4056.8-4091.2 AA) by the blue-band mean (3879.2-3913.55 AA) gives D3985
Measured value 1.6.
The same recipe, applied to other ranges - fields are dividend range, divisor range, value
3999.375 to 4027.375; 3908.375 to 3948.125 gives 1.67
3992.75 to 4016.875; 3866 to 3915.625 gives 1.50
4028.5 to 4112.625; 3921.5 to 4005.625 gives 1.47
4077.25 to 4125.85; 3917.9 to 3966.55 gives 1.69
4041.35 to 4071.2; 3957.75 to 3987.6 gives 1.62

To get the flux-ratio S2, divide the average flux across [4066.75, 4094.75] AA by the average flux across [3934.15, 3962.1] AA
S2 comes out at 1.5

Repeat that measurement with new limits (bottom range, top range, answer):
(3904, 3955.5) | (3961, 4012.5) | 1.17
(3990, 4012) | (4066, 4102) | 1.04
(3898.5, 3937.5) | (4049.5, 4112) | 1.49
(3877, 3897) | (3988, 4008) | 1.53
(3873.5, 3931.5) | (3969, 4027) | 1.33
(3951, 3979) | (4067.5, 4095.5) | 1.70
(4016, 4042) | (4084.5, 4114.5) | 0.94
